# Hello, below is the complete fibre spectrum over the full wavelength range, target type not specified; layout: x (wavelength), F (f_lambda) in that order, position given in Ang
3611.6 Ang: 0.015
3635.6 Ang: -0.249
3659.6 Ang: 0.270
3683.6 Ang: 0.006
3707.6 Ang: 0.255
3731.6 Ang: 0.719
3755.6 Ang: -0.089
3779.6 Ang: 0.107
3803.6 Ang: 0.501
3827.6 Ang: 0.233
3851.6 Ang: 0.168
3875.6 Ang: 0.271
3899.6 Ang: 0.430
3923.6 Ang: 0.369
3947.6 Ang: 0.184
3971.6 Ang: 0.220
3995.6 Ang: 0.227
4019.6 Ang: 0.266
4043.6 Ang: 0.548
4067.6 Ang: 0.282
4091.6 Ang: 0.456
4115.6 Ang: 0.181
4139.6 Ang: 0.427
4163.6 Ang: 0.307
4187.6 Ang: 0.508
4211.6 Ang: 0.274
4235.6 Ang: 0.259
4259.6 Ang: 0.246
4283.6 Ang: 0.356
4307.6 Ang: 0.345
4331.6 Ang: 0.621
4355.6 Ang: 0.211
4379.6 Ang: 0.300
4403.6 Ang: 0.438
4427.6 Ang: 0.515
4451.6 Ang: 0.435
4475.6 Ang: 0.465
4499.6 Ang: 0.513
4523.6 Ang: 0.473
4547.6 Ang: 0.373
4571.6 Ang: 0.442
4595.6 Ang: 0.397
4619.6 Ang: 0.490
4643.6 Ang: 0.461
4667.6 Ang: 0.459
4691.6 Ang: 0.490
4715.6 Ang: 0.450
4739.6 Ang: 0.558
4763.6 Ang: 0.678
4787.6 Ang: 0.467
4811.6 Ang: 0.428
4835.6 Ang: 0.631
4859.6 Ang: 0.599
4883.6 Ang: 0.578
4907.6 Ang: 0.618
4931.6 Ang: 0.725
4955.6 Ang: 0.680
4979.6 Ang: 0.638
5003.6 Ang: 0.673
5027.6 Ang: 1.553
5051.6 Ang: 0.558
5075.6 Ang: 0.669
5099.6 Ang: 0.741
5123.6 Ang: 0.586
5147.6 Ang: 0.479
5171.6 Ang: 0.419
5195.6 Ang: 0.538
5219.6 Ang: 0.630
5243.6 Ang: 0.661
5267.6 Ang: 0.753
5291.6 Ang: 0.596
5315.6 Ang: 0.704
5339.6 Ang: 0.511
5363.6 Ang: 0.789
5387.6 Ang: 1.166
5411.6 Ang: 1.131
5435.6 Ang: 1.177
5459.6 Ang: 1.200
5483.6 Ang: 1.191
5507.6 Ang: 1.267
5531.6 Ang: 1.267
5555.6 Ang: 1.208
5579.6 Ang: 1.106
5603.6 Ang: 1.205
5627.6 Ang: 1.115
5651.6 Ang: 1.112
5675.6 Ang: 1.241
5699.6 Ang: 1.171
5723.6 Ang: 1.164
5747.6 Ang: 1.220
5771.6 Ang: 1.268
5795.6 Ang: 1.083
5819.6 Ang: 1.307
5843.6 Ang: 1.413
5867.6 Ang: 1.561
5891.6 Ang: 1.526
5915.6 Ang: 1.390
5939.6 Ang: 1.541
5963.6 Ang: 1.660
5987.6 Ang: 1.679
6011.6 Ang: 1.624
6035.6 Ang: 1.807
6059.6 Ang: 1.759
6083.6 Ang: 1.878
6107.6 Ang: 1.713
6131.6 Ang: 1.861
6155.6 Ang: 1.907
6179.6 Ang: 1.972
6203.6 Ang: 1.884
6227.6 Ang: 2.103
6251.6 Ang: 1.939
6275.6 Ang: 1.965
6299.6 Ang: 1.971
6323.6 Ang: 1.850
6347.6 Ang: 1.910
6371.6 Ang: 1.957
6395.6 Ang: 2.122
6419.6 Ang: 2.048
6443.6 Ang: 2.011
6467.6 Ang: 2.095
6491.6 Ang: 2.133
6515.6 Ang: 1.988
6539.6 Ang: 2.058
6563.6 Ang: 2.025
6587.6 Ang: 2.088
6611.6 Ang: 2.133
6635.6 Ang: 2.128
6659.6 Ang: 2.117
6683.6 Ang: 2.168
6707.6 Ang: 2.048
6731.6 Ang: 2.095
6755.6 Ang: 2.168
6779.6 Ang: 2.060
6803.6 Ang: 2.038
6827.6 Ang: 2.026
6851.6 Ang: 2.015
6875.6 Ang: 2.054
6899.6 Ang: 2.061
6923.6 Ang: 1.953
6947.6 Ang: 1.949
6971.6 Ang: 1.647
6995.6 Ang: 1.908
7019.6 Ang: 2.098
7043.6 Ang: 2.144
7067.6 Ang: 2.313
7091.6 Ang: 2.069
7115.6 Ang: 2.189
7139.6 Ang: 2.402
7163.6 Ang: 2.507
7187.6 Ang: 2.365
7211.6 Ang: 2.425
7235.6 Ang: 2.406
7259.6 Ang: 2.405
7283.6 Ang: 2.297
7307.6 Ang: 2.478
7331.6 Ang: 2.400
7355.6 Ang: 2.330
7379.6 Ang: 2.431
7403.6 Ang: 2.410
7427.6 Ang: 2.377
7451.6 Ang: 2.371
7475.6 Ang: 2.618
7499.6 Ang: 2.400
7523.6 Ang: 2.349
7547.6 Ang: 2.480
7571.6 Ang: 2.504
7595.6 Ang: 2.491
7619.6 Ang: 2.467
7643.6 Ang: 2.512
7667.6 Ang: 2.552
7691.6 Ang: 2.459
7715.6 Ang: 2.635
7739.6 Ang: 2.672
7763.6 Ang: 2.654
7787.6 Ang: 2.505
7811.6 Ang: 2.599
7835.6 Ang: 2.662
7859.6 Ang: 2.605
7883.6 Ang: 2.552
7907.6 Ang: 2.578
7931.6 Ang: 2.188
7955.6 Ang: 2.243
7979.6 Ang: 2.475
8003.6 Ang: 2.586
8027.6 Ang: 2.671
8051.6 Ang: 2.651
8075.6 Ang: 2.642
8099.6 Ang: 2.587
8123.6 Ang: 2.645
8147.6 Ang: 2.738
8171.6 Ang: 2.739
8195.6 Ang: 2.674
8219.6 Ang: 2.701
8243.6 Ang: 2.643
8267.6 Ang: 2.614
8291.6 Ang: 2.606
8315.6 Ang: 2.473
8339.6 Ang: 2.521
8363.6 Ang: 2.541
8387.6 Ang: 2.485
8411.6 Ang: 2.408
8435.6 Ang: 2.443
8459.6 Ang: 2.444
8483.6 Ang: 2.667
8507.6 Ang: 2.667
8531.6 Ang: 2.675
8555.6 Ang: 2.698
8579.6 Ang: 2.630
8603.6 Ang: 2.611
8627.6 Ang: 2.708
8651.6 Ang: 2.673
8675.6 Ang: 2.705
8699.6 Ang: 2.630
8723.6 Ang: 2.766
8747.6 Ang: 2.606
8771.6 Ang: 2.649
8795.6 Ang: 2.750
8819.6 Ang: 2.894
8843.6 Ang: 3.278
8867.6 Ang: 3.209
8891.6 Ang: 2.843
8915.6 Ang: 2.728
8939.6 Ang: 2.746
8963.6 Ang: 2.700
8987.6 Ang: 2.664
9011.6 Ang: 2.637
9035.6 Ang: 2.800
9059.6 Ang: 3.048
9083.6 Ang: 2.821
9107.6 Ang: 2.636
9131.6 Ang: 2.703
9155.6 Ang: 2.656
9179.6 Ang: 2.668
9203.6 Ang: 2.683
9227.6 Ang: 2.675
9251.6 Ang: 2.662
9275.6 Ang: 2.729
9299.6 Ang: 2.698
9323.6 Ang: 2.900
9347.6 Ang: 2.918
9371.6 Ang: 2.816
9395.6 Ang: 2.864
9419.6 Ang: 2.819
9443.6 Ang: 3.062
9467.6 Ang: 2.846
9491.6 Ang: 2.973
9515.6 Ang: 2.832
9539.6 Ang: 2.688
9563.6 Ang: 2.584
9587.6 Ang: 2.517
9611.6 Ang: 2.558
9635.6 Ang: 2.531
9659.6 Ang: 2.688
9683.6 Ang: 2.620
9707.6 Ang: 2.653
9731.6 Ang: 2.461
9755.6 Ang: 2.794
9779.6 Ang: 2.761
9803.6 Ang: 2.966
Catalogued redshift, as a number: 0.347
